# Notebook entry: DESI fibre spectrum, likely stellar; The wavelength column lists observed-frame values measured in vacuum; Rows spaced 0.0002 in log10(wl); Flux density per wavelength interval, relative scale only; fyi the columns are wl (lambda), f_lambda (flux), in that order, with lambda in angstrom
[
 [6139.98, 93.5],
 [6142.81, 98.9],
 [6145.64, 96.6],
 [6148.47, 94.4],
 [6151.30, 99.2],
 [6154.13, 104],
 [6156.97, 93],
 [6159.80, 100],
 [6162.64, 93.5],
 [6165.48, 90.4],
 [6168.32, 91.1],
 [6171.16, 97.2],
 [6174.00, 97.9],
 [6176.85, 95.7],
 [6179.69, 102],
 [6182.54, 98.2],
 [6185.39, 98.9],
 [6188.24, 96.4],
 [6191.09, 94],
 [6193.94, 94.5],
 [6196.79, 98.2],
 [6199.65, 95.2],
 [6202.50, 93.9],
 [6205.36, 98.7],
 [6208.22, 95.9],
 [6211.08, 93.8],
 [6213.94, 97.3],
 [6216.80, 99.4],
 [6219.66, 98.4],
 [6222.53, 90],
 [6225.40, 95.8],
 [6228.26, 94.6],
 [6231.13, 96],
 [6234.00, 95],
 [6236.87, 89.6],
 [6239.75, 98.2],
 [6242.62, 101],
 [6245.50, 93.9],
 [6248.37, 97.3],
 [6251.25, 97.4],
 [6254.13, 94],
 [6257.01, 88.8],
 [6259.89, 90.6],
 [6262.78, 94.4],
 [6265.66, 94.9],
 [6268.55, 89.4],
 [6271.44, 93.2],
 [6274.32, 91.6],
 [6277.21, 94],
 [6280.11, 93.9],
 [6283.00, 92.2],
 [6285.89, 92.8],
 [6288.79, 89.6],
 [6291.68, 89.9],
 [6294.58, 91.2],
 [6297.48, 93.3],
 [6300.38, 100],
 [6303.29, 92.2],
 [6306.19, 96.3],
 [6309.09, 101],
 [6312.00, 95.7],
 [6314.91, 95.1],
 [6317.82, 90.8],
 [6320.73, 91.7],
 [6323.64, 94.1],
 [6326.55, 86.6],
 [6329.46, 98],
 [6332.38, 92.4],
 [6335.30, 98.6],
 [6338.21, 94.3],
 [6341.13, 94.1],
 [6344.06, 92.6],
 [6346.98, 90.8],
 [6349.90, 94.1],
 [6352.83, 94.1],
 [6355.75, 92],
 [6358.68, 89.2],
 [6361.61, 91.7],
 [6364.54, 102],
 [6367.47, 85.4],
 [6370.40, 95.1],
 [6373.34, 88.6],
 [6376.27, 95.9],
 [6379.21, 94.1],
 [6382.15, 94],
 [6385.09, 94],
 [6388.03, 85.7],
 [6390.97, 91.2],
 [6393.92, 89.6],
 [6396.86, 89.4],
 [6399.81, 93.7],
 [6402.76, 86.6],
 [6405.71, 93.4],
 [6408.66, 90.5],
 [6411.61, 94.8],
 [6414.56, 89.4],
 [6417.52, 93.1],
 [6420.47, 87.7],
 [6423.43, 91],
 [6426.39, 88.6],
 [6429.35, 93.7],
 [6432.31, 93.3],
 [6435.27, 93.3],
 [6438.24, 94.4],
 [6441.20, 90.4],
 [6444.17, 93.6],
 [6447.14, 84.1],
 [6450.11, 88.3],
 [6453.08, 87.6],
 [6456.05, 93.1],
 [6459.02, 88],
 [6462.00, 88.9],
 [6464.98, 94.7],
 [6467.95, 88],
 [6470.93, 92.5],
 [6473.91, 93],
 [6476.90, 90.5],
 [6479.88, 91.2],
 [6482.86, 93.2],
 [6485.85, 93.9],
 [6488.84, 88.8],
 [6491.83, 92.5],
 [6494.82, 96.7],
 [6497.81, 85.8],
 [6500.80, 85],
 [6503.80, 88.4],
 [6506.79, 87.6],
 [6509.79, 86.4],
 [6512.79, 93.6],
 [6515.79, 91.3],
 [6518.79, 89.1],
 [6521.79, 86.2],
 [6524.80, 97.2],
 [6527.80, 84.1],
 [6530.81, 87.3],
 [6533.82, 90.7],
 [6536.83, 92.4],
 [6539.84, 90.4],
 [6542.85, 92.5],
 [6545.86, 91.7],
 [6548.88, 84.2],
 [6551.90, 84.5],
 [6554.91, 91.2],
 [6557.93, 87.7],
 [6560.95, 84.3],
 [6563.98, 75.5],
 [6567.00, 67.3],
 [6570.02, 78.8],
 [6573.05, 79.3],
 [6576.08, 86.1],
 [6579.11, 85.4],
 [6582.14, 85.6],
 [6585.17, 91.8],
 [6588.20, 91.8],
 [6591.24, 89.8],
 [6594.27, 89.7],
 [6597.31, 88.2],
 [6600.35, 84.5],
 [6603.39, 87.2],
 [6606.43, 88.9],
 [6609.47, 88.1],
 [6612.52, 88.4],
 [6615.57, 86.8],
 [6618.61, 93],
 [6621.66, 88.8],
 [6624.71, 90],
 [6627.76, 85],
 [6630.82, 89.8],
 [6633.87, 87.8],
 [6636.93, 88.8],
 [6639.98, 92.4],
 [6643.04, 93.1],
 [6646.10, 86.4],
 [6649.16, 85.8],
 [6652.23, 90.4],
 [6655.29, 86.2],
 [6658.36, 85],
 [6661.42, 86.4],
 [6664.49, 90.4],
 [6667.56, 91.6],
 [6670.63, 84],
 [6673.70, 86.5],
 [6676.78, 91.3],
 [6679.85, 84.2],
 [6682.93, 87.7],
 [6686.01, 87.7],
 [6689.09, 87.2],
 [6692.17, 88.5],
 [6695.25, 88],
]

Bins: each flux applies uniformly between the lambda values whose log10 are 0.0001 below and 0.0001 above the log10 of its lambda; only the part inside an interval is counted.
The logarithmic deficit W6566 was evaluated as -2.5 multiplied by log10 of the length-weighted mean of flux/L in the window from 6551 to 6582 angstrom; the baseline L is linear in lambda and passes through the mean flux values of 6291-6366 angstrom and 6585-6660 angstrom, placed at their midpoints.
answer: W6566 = 0.095 mag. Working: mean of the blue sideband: 93.9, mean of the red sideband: 88.7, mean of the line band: 82.1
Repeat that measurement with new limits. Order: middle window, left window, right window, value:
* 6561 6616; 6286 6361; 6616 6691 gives 0.05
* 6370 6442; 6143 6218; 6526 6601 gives -0.01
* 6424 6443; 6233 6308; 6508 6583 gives -0.03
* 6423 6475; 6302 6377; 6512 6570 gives -0.01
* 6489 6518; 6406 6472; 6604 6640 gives 0.01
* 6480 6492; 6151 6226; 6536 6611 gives -0.04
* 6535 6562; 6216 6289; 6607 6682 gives 0.01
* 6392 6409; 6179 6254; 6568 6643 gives 0.02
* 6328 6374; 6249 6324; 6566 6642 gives -0.01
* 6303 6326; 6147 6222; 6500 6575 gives -0.02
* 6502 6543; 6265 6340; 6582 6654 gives 0.01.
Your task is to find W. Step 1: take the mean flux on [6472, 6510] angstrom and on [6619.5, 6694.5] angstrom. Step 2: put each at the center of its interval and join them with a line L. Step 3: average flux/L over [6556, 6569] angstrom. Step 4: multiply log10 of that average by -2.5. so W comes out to 0.13 mag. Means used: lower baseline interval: 90.4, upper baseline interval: 88.2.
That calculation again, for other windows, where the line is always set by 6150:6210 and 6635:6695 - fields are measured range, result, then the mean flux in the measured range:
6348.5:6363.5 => 0.01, 92.5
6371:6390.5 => 0.01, 92.1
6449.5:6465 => 0.02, 89.8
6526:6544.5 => 0.01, 89.7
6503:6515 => 0.02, 89.2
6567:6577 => 0.14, 79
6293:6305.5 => 0.00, 94.2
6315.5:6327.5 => 0.03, 91.3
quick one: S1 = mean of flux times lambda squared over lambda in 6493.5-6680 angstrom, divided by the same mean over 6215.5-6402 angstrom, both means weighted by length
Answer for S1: 1.02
